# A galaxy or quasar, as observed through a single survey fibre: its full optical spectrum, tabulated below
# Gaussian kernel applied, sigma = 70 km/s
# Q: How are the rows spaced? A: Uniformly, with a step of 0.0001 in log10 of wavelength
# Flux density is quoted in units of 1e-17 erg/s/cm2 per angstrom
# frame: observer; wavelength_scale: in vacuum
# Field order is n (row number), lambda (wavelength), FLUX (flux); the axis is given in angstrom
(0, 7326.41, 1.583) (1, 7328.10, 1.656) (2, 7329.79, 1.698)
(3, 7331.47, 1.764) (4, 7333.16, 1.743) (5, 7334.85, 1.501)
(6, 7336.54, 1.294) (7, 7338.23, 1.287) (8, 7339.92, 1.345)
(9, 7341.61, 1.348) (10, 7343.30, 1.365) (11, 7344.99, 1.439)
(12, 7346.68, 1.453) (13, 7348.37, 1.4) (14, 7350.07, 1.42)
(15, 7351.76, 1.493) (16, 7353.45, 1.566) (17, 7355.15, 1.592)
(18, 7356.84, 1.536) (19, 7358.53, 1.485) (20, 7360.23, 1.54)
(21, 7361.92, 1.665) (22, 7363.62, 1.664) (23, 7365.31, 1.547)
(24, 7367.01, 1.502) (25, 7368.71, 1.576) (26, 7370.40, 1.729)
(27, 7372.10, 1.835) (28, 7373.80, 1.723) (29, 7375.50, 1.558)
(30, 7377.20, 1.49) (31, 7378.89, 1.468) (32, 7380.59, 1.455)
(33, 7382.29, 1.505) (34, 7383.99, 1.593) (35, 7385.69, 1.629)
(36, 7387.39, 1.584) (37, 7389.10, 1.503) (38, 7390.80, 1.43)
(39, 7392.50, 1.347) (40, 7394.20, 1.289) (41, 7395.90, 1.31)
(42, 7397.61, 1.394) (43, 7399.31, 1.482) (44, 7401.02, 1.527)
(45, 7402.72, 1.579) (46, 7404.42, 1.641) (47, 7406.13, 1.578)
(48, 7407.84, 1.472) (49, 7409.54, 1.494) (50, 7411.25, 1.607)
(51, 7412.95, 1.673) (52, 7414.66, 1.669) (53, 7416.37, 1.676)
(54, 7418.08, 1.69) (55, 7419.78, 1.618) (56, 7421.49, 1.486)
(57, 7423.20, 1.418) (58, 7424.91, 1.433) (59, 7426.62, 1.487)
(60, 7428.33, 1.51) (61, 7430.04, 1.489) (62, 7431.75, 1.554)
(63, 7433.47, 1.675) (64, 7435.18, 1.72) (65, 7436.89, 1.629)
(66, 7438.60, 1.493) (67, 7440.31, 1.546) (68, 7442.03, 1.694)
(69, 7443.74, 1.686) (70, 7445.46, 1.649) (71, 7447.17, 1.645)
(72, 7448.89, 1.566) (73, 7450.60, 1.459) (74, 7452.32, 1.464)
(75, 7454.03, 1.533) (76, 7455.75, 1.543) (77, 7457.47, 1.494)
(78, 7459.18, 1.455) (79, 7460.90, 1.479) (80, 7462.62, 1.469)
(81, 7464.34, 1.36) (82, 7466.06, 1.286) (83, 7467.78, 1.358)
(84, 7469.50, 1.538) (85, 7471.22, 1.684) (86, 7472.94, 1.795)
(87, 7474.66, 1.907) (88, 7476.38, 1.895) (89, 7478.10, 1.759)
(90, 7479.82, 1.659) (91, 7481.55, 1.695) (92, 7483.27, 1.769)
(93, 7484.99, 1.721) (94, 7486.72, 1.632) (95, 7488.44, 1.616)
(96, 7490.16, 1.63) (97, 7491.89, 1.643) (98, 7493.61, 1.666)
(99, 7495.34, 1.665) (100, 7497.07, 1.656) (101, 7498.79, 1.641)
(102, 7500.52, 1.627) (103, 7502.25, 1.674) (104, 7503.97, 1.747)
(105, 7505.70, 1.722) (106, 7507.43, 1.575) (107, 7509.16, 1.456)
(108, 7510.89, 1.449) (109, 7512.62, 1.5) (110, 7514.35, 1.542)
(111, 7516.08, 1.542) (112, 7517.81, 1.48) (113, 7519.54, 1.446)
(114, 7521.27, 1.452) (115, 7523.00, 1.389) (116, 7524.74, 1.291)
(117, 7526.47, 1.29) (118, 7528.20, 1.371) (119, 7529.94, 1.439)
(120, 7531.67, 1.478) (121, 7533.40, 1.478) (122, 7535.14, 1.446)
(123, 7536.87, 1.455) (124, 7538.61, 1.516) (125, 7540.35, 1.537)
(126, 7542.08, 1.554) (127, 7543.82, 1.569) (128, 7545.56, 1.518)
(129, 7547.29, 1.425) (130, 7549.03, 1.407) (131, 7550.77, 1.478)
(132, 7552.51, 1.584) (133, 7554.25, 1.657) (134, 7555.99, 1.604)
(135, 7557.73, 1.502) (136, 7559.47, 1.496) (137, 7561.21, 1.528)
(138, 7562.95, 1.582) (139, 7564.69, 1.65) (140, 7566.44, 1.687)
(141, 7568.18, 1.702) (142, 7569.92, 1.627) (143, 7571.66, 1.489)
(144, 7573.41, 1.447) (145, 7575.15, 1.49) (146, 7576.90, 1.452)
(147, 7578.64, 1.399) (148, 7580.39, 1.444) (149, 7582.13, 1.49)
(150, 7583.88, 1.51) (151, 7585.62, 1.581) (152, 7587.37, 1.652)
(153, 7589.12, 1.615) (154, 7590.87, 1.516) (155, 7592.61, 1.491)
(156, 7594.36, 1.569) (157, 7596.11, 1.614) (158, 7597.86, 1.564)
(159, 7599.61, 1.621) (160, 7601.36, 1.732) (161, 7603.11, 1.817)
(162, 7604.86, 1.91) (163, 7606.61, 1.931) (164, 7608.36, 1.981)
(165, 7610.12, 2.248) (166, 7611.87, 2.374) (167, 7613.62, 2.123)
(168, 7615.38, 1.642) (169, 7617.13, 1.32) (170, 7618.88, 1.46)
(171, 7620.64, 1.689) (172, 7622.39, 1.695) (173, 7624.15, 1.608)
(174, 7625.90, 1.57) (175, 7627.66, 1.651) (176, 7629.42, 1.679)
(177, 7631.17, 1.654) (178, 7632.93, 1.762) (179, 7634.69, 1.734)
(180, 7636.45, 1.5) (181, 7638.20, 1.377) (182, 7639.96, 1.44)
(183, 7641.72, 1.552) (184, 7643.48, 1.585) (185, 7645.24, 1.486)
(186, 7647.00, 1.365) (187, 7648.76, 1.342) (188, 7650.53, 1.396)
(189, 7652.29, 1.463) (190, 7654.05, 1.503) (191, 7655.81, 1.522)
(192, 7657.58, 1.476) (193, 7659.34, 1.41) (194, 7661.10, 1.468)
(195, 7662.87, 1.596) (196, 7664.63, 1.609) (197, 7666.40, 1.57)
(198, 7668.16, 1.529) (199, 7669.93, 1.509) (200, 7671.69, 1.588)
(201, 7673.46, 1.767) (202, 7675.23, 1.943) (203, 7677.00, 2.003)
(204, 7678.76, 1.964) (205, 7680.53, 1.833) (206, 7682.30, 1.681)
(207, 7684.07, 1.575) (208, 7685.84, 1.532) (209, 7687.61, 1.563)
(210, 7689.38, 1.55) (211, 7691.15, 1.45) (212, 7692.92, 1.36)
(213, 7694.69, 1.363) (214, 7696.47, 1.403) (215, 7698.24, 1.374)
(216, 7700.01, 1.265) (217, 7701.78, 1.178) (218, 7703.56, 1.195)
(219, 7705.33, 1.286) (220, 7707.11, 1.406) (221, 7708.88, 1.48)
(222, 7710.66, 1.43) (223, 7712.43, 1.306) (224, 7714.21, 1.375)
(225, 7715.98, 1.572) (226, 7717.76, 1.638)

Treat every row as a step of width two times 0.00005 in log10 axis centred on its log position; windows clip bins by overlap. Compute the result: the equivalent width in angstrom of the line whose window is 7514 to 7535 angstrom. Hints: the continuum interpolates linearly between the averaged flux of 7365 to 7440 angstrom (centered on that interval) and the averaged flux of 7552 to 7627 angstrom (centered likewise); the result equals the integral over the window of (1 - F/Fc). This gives 2.3 angstrom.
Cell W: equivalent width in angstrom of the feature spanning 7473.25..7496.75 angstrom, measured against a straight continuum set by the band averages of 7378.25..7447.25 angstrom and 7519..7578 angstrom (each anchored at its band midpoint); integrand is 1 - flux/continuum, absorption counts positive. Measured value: -3.0 angstrom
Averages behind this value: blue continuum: 1.54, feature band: 1.71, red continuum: 1.5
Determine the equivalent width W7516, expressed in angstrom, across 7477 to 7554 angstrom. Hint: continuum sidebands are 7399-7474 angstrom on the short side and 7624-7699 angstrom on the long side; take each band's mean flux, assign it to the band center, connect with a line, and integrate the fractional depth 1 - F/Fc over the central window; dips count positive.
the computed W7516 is 0.31 angstrom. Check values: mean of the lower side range 1.55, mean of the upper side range 1.57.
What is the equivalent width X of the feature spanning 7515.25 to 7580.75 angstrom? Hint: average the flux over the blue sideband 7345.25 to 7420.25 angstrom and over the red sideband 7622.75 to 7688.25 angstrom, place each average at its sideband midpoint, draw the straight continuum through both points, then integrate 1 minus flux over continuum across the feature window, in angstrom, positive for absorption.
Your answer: 3.1 angstrom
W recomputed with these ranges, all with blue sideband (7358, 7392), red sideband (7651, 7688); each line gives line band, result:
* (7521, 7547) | 2.40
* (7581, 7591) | 0.29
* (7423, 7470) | 1.80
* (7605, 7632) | -2.76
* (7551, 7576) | 0.50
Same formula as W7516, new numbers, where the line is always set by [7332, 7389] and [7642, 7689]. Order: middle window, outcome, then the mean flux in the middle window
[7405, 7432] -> -0.29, 1.55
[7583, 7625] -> -3.86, 1.72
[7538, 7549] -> 0.36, 1.51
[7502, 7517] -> -0.18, 1.57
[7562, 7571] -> -0.45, 1.65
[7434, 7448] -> -0.83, 1.63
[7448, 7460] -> 0.33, 1.5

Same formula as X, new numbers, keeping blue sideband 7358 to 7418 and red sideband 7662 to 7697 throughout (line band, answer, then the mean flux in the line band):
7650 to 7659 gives 0.8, 1.47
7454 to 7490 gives -0.8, 1.6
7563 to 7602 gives 0.9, 1.56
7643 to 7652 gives 1.0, 1.43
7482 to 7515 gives -1.1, 1.63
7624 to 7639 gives -0.1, 1.62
